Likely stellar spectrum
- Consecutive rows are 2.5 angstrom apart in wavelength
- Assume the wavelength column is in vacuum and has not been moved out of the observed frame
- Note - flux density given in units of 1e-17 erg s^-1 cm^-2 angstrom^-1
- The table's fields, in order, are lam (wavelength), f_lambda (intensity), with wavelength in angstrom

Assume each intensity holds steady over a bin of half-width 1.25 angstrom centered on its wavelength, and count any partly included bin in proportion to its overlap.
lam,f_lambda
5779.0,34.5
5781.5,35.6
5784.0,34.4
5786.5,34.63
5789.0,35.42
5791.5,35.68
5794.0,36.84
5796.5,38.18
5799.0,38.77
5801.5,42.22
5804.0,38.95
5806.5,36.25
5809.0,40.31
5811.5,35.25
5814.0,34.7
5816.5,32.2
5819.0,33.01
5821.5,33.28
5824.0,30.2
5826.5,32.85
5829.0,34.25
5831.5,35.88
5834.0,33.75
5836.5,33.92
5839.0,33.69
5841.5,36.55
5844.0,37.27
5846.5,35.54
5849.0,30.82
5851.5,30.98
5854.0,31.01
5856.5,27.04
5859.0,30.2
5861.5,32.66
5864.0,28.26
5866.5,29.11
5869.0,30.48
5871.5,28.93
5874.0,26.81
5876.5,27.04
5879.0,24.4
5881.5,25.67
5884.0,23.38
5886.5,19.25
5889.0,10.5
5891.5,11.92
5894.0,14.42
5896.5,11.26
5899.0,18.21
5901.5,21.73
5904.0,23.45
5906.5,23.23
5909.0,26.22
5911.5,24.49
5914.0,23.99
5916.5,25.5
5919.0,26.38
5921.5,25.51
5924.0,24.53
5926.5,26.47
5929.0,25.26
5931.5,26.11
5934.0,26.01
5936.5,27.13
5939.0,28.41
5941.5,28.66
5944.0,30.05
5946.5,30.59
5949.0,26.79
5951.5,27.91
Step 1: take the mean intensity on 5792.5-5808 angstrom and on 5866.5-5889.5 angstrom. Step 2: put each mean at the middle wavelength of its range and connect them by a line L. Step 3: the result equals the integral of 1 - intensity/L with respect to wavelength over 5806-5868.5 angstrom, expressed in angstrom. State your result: -2.5 angstrom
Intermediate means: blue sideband 38.5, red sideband 24.8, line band 33.1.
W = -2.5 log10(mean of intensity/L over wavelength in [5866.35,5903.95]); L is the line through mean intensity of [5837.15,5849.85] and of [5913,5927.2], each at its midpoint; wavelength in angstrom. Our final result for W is 0.37 mag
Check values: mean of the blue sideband 34.9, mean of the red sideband 25.4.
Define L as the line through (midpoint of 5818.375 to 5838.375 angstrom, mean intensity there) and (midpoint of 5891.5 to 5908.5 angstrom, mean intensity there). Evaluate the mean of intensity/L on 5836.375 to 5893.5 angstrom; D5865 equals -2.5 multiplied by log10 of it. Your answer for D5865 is -0.07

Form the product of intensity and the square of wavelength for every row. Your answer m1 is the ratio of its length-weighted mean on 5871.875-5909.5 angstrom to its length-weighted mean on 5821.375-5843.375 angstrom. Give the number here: 0.62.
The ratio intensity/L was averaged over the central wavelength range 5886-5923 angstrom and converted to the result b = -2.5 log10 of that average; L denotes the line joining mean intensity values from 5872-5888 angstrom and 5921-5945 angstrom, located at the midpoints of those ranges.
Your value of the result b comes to 0.25 mag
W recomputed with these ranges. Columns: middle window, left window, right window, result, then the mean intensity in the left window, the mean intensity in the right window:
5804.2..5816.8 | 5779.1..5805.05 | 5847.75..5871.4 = -0.04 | 36.9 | 30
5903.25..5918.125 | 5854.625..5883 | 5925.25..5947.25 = 0.14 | 28.3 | 27.6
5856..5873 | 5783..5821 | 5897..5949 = 0.04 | 36.4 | 25.4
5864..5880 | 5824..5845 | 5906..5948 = 0.12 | 34.5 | 26.4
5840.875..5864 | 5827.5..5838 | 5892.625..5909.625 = -0.07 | 34.4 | 19.5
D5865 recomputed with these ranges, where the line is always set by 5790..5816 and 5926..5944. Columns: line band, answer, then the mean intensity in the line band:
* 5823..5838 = 0.06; 33.5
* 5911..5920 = 0.14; 25.1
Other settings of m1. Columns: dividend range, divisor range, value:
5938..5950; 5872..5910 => 1.43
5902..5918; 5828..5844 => 0.72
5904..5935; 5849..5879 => 0.88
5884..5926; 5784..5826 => 0.60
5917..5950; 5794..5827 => 0.78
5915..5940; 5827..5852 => 0.78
